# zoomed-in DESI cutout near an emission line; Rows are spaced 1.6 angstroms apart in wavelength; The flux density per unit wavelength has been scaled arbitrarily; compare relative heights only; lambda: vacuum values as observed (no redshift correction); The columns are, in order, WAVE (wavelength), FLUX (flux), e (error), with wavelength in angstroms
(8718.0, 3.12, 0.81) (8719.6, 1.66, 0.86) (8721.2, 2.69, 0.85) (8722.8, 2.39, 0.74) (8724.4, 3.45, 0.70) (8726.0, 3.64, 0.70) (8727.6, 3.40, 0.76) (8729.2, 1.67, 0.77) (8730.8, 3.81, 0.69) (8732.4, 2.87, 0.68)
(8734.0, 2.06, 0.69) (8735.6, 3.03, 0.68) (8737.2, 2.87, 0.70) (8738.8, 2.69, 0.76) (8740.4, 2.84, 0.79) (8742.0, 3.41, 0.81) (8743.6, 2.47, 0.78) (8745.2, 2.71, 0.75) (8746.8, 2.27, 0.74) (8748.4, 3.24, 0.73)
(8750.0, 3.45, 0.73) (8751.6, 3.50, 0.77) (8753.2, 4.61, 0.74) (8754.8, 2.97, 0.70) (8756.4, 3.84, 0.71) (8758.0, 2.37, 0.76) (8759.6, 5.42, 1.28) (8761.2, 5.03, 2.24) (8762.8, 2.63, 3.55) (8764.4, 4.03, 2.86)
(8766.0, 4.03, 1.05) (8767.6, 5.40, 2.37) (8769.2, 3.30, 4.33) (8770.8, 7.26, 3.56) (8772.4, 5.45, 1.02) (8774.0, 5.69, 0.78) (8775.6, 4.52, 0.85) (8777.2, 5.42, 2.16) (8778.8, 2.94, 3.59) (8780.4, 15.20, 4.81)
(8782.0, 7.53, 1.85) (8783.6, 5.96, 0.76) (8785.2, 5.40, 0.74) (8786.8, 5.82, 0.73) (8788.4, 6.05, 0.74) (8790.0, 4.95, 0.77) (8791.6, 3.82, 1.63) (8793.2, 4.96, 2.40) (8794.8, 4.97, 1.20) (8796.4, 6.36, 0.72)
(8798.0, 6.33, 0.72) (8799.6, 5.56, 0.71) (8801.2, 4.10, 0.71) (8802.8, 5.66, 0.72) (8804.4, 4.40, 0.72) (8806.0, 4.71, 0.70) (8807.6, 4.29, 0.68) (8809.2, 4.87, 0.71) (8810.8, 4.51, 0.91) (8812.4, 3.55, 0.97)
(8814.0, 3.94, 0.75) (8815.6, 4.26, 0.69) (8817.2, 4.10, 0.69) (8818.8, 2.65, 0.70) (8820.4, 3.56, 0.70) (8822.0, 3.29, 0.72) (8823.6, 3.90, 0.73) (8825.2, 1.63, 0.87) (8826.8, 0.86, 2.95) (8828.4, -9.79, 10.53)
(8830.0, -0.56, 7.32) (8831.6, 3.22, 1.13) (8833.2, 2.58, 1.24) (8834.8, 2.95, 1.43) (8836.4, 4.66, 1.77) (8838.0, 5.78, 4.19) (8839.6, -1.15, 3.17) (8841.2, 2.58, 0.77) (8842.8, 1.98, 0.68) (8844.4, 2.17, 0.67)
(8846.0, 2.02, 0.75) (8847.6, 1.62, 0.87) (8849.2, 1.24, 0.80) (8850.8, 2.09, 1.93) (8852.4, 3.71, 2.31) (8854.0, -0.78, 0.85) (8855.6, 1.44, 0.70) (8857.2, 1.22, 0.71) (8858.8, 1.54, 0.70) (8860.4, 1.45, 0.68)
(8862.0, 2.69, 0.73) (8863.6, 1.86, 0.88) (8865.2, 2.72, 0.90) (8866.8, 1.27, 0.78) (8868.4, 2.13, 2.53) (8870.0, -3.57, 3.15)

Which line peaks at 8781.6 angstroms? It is Mg II 2798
